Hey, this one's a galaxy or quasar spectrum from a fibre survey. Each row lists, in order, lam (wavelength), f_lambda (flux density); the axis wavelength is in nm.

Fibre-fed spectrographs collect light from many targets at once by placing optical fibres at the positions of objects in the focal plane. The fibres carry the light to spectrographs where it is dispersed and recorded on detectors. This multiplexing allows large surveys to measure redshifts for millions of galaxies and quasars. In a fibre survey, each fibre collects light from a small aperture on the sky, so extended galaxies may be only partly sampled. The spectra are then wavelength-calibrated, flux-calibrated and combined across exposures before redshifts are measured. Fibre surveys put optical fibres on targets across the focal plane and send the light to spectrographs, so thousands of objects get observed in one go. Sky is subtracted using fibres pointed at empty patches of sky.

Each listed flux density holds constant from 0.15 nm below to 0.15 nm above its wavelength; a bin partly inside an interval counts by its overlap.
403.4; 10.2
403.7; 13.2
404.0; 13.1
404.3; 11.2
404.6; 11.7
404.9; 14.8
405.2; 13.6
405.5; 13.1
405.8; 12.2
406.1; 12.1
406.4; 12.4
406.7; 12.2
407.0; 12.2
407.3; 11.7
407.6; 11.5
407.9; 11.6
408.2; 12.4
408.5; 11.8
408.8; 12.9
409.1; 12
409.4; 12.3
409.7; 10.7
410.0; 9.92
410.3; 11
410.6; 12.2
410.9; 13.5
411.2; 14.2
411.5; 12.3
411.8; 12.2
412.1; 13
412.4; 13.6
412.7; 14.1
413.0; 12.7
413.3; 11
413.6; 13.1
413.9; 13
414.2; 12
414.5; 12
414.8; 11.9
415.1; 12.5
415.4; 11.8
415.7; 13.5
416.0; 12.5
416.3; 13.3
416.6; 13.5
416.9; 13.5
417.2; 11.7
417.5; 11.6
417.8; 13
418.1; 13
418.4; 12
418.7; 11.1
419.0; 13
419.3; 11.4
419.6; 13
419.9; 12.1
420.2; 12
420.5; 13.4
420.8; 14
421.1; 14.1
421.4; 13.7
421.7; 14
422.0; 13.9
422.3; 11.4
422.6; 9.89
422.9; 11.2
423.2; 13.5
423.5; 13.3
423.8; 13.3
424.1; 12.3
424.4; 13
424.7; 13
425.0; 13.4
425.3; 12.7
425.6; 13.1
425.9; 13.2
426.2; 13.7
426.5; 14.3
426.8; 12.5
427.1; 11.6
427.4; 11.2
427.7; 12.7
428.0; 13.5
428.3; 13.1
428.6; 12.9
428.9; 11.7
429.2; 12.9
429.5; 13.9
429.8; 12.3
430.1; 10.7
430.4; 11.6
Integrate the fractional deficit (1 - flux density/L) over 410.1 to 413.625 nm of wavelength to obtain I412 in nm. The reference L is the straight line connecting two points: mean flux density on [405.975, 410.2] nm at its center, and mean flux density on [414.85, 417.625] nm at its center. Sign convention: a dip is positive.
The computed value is -0.14 nm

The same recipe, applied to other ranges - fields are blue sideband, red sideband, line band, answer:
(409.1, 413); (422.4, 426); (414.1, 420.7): 0.03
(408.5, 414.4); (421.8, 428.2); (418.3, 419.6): 0.06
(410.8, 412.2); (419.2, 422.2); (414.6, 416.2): 0.08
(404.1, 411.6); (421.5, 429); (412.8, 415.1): 0.02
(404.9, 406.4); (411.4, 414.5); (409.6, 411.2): 0.13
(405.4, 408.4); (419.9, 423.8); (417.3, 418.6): 0.03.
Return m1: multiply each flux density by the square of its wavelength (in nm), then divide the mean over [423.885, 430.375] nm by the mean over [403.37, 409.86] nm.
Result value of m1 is 1.15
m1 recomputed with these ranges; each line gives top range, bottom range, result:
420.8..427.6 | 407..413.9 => 1.12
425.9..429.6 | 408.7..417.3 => 1.10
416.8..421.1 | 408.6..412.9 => 1.05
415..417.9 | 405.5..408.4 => 1.10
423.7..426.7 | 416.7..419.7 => 1.11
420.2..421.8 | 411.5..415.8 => 1.13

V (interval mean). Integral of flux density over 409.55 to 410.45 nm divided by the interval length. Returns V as 10.5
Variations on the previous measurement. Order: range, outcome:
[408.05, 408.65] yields 12.1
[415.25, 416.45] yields 12.8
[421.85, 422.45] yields 12.7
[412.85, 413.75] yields 12.3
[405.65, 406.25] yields 12.2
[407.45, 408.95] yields 12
